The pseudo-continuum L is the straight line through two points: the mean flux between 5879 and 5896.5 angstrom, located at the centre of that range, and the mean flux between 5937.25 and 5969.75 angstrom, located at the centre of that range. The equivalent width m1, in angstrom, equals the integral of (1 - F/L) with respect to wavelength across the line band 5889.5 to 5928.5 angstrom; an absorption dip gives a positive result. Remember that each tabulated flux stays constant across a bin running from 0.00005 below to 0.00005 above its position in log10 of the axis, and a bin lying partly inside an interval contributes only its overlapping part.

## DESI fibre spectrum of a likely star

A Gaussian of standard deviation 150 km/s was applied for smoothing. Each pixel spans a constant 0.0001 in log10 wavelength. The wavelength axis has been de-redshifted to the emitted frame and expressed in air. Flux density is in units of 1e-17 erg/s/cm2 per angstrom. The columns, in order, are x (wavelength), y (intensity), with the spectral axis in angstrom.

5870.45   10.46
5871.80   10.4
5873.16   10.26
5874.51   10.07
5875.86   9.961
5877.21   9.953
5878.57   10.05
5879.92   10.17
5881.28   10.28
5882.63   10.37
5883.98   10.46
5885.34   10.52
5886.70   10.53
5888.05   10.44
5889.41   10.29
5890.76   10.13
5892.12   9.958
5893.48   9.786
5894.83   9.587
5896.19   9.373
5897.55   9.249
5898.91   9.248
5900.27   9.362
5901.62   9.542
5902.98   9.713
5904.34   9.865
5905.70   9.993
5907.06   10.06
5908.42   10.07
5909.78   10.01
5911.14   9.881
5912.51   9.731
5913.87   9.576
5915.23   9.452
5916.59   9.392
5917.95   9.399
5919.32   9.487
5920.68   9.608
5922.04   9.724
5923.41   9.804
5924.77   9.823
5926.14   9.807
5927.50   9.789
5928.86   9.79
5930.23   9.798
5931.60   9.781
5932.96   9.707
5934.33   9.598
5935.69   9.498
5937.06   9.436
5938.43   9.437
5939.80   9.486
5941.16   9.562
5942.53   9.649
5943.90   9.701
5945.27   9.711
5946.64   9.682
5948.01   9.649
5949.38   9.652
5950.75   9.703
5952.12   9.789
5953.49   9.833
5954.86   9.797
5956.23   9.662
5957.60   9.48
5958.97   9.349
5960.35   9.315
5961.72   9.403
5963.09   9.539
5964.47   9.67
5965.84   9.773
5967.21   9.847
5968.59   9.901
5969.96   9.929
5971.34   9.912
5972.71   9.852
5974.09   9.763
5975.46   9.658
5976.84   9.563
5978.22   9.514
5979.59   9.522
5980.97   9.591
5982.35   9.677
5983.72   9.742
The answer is 1.1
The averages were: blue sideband 10.2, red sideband 9.64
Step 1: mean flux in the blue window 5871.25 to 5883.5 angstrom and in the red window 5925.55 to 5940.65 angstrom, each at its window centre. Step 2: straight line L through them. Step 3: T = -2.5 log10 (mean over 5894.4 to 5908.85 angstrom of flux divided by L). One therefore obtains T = 0.03 mag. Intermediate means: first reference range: 10.2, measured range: 9.64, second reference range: 9.65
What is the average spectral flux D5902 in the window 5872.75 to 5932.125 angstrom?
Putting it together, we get 9.86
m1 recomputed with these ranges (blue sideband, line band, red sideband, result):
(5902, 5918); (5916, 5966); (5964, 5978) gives 0.75 angstrom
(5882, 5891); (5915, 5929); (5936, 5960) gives 0.43 angstrom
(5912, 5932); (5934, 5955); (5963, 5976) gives 0.20 angstrom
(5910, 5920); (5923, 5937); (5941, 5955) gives -0.13 angstrom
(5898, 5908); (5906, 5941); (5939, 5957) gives -0.01 angstrom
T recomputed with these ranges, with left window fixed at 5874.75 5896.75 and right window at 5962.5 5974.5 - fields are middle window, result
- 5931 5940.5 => 0.04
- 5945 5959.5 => 0.02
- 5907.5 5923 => 0.04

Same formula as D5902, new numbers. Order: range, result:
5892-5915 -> 9.69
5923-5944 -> 9.67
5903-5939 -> 9.71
